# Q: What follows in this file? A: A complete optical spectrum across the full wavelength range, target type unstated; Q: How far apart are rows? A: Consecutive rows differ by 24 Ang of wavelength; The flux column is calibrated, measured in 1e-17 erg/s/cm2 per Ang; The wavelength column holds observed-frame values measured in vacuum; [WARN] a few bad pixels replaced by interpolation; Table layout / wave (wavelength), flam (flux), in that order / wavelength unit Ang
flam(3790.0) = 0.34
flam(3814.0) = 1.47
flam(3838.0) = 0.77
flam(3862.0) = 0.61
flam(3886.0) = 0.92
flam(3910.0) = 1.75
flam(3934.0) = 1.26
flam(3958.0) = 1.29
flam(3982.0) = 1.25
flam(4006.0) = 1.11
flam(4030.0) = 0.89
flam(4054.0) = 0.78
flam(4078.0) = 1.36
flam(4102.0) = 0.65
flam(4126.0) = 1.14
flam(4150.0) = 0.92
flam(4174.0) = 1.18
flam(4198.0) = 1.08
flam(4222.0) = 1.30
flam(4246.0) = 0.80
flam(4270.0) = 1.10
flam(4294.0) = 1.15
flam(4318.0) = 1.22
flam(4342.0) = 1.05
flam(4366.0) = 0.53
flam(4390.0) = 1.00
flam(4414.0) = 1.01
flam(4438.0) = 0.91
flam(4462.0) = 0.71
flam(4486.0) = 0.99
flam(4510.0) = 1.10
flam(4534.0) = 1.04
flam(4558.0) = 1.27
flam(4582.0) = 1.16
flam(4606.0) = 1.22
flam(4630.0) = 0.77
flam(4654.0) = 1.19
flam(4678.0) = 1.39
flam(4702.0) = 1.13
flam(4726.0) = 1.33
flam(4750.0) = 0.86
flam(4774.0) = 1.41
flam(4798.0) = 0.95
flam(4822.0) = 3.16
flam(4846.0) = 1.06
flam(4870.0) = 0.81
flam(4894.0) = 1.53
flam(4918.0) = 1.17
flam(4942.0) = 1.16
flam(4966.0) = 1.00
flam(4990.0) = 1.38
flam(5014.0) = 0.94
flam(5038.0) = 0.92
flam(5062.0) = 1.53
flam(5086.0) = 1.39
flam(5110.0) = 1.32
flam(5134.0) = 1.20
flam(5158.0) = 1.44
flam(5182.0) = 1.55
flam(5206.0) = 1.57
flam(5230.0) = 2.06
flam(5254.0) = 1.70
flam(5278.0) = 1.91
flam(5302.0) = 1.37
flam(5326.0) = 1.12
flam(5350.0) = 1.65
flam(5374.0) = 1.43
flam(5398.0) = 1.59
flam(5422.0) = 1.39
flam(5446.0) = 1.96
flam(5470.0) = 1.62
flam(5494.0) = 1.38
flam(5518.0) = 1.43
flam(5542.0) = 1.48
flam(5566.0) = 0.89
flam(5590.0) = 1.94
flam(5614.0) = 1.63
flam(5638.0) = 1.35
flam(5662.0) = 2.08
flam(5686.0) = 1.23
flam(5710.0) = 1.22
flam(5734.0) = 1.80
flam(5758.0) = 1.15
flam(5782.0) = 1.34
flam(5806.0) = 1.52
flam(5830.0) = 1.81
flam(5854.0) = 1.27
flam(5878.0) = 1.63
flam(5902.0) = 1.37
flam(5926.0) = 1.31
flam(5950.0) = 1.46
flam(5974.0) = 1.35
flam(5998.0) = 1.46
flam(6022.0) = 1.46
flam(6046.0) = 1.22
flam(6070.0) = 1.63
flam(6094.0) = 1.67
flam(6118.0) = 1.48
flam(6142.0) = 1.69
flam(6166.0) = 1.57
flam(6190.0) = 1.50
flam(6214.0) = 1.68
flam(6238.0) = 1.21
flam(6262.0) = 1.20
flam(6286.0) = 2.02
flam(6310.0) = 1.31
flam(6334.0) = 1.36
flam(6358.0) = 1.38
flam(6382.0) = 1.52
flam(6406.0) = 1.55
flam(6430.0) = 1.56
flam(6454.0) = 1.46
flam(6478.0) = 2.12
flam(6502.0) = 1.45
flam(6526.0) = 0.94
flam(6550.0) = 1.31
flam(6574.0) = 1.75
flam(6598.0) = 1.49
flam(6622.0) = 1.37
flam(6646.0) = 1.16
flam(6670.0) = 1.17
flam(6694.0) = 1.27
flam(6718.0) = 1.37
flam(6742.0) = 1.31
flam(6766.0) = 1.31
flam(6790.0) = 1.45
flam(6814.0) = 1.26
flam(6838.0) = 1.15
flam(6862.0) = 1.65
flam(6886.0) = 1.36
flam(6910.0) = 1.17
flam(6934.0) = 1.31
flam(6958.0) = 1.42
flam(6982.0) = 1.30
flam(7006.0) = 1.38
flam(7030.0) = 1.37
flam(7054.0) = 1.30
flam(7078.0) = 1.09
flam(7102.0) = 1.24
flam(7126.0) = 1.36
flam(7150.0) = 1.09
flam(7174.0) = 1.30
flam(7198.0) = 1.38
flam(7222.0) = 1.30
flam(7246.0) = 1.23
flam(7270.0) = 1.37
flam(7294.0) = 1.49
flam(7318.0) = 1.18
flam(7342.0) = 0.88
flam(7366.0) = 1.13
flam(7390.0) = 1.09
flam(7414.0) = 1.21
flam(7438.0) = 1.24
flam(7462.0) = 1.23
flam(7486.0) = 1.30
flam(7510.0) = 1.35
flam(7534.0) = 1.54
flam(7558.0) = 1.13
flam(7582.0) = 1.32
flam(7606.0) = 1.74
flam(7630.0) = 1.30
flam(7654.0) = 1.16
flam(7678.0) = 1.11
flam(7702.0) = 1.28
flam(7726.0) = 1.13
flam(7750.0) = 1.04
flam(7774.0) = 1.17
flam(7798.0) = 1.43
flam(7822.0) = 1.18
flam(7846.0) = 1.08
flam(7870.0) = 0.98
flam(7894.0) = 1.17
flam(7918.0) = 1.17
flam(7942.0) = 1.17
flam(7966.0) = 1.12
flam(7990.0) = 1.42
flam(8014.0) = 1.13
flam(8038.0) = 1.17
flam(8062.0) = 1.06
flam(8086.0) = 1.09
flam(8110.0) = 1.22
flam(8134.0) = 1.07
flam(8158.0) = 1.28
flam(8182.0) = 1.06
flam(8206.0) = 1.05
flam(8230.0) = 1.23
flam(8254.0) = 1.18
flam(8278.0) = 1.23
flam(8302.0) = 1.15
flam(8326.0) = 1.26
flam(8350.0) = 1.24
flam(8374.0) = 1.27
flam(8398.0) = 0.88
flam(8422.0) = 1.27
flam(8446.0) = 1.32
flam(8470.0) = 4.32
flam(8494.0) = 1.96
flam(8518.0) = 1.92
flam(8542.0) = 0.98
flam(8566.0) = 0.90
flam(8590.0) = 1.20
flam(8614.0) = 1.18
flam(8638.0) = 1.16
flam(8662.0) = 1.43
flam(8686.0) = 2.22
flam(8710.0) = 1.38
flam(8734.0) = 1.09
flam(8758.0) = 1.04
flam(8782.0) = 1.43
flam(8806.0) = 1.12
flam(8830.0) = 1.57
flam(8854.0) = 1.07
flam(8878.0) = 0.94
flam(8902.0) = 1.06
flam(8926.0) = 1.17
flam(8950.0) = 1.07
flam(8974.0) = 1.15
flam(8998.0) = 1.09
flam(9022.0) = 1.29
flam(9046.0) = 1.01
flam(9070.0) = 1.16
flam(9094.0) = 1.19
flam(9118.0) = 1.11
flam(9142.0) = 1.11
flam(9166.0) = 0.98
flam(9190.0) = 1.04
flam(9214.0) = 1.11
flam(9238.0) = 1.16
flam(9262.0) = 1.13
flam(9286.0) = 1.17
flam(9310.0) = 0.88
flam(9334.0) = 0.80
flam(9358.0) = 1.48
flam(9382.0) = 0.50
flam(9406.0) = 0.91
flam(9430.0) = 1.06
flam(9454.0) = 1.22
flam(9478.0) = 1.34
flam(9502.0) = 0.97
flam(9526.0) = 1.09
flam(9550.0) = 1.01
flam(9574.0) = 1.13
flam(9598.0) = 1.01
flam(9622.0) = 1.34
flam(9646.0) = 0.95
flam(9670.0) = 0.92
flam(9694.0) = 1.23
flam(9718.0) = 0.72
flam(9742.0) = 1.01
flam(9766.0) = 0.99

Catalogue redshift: 0.29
